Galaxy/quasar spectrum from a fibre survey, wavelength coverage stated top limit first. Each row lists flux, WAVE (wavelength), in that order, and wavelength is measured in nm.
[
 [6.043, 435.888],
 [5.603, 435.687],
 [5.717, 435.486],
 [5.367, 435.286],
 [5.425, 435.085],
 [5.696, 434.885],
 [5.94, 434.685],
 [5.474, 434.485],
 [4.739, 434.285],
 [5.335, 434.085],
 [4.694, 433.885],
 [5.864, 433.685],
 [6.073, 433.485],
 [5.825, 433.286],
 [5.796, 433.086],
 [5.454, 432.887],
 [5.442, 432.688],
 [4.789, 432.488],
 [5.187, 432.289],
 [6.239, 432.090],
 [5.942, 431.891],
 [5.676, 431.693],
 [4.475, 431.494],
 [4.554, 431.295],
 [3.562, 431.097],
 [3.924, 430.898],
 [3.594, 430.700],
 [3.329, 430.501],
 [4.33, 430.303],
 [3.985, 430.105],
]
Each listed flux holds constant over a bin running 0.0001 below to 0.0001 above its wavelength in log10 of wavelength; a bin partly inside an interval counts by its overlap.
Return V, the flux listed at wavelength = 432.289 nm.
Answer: 5.187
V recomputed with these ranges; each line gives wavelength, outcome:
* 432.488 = 4.789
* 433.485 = 6.073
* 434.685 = 5.94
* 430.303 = 4.33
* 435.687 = 5.603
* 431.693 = 5.676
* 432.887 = 5.454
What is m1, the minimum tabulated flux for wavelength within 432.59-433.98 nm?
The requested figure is 4.694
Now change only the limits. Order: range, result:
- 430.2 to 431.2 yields 3.329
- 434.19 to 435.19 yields 4.739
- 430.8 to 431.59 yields 3.562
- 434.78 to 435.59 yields 5.367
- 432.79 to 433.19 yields 5.454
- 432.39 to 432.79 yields 4.789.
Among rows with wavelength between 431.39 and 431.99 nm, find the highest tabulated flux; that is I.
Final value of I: 5.942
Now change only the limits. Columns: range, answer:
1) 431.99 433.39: 6.239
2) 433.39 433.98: 6.073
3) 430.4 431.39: 4.554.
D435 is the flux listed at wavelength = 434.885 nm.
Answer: 5.696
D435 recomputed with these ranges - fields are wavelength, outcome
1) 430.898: 3.924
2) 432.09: 6.239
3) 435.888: 6.043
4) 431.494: 4.475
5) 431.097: 3.562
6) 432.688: 5.442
